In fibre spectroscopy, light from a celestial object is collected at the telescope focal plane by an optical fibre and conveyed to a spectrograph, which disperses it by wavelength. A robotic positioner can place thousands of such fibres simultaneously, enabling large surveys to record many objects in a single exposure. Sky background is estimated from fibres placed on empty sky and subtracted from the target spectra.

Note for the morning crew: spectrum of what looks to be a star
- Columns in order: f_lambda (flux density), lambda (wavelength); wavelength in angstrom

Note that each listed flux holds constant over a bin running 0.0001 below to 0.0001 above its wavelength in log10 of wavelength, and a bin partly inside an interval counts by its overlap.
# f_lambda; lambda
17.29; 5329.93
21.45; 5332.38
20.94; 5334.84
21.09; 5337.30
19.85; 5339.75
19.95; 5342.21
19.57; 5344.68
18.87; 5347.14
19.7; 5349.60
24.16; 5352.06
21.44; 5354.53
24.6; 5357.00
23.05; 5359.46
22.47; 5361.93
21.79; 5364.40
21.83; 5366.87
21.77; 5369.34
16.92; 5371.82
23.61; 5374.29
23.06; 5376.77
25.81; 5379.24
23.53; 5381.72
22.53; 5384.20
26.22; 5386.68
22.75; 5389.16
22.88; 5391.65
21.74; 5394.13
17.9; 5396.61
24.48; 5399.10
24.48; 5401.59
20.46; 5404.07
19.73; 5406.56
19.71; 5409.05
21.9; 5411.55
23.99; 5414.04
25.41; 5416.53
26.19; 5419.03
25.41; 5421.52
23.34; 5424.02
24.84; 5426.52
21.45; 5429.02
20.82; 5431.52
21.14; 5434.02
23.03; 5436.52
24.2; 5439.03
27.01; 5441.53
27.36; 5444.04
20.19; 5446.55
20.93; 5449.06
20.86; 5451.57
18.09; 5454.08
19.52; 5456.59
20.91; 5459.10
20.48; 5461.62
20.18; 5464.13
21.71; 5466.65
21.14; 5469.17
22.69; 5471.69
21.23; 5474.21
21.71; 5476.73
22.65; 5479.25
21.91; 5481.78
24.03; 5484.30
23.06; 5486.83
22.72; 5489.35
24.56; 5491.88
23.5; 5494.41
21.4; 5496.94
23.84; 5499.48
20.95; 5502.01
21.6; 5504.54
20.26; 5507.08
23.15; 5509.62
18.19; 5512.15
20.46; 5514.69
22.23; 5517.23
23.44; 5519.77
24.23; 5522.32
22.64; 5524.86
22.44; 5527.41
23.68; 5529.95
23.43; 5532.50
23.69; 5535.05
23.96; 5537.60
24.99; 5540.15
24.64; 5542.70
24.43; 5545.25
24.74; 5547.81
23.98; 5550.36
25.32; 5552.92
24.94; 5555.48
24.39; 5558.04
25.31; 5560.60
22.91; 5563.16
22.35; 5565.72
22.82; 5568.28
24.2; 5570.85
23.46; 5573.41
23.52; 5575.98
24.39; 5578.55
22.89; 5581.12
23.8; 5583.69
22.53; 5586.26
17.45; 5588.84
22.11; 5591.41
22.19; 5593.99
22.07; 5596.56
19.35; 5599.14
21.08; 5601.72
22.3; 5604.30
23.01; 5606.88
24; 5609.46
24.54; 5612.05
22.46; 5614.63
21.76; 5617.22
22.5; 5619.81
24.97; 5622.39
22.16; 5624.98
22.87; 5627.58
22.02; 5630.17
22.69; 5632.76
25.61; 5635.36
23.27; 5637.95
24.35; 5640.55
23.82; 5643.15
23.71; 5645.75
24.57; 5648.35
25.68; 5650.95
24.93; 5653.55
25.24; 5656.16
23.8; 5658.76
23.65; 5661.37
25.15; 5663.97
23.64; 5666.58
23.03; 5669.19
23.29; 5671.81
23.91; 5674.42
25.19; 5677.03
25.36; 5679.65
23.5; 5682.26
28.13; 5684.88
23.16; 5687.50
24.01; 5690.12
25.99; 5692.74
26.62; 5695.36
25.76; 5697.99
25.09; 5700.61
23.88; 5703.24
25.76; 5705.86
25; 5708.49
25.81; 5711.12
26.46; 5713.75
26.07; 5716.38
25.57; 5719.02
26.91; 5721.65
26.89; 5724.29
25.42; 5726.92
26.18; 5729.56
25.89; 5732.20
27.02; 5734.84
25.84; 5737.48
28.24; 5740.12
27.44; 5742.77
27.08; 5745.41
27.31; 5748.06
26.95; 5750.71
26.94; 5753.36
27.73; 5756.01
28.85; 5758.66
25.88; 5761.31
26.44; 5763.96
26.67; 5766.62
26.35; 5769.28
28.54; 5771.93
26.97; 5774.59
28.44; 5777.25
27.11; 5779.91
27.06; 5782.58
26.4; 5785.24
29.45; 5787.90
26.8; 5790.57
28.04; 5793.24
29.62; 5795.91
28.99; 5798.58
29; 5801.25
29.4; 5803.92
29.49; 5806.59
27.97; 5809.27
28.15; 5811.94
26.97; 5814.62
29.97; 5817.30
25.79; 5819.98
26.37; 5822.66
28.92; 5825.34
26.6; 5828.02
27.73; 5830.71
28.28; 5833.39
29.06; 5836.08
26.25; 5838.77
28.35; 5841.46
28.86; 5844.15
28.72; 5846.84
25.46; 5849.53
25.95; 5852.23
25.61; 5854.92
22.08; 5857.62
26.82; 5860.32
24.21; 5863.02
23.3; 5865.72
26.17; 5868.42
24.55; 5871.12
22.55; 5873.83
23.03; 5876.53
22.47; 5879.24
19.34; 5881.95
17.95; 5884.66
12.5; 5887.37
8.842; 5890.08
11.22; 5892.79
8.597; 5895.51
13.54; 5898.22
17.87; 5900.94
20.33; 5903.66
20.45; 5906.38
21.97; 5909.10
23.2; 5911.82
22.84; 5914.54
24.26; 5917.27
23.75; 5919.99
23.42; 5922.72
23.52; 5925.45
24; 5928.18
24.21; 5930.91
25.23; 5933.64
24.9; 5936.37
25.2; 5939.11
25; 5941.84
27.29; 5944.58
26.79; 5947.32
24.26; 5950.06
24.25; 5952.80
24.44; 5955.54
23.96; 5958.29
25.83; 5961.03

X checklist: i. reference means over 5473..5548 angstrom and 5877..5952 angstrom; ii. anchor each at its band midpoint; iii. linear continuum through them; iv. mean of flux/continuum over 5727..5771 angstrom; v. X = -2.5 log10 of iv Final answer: -0.235 mag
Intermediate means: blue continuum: 22.8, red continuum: 20.9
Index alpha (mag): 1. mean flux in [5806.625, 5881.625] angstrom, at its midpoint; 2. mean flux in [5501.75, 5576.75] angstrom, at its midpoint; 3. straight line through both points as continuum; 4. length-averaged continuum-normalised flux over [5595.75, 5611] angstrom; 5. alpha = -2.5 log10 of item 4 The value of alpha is 0.09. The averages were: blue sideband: 23.2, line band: 22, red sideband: 26.3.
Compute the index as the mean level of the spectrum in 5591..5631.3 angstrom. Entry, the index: 22.5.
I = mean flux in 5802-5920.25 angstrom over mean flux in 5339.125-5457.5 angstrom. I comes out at 1.05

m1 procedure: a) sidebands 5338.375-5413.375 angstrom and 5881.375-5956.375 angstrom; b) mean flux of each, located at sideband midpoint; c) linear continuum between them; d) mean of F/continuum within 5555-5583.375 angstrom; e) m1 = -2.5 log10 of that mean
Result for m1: -0.10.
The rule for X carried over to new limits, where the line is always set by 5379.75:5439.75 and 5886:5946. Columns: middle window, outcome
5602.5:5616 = -0.06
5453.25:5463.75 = 0.14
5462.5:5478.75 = 0.05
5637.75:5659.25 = -0.13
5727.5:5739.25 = -0.22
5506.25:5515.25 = 0.09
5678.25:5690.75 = -0.15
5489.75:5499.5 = -0.03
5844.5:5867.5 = -0.22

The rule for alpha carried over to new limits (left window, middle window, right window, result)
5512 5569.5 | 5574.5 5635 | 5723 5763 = 0.097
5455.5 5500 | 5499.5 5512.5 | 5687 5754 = 0.059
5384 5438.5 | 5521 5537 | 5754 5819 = 0.046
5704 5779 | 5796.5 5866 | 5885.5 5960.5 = -0.137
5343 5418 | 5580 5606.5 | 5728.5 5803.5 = 0.162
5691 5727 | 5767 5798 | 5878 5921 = -0.212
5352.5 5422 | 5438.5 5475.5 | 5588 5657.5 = 0.052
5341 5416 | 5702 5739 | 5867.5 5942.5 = -0.220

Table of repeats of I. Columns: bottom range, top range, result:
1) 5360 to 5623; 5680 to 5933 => 1.11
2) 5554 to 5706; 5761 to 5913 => 1.04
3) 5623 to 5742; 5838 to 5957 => 0.90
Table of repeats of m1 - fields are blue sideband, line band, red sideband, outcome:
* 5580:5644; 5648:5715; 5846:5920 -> -0.12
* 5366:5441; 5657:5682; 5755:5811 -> 0.10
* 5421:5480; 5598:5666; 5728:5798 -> 0.07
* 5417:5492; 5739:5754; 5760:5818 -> -0.01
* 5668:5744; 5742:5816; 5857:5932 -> -0.17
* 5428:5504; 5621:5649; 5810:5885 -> 0.01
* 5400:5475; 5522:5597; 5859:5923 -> -0.08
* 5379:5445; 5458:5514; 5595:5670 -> 0.07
